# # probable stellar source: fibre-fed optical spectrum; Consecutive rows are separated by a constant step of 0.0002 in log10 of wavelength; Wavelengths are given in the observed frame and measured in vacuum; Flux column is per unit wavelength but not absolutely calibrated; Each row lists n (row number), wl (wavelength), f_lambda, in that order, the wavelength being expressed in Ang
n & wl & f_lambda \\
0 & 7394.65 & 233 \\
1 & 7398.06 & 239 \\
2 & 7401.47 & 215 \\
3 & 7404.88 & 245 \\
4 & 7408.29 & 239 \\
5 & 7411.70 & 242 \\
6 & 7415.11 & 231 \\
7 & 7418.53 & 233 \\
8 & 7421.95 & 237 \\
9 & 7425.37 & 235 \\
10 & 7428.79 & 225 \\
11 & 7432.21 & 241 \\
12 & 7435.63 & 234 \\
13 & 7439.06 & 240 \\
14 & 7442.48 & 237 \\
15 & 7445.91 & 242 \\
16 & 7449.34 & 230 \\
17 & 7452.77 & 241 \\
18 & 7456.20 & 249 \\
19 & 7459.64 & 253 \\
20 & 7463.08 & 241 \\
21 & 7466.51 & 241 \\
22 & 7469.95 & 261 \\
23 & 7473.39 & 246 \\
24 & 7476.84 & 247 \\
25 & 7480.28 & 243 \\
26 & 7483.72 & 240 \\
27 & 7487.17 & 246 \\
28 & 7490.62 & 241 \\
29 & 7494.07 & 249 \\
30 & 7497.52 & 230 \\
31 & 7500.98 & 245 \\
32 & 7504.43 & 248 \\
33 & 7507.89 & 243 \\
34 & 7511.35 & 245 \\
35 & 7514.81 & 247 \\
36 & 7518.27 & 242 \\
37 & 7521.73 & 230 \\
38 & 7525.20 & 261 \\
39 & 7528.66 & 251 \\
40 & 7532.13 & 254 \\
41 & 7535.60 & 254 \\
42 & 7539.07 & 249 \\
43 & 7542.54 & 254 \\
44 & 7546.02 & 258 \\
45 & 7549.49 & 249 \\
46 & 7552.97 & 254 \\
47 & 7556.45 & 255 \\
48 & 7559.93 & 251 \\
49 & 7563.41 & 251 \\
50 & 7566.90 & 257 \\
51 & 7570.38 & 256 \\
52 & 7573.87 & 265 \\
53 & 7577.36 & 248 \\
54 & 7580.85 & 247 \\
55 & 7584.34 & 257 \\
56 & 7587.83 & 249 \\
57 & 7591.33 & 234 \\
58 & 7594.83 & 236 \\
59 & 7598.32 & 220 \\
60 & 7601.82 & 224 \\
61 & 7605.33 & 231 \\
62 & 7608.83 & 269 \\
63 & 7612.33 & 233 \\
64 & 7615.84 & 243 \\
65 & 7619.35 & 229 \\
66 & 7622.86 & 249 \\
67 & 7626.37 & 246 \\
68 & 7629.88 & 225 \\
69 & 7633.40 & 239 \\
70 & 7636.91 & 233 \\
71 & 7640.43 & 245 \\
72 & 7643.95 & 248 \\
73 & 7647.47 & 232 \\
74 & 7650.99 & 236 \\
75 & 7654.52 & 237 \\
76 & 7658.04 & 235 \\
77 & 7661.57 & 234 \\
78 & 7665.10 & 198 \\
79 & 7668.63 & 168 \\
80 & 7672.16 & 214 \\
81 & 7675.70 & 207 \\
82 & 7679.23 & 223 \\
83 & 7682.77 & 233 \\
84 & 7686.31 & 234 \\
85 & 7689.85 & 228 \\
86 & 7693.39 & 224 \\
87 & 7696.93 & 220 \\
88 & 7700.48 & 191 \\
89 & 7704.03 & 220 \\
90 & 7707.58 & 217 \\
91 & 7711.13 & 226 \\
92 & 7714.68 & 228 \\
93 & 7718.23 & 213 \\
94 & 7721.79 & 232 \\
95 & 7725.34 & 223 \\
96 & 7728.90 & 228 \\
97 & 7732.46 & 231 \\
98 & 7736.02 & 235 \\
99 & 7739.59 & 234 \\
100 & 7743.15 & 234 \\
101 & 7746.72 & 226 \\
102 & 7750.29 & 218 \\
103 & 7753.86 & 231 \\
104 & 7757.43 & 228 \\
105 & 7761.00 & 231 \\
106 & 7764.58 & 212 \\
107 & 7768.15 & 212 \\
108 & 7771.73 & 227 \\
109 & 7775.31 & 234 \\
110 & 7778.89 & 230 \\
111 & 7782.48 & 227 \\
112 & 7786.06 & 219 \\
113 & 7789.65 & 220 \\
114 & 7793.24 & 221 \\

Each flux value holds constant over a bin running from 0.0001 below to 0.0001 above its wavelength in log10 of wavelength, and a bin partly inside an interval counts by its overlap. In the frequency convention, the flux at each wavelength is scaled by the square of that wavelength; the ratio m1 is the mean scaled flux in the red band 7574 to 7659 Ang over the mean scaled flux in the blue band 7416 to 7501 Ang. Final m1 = 1.0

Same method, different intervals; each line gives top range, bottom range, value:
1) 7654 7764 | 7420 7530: 0.98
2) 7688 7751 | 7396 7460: 1.02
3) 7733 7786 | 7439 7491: 1.01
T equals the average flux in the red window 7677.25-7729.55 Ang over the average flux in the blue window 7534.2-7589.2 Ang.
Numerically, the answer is 0.9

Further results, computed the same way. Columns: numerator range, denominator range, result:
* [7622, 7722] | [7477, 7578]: 0.90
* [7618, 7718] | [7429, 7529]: 0.93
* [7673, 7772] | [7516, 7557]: 0.89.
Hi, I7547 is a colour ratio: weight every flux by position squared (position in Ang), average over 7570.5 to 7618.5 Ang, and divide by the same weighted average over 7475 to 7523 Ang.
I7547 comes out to 1.03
